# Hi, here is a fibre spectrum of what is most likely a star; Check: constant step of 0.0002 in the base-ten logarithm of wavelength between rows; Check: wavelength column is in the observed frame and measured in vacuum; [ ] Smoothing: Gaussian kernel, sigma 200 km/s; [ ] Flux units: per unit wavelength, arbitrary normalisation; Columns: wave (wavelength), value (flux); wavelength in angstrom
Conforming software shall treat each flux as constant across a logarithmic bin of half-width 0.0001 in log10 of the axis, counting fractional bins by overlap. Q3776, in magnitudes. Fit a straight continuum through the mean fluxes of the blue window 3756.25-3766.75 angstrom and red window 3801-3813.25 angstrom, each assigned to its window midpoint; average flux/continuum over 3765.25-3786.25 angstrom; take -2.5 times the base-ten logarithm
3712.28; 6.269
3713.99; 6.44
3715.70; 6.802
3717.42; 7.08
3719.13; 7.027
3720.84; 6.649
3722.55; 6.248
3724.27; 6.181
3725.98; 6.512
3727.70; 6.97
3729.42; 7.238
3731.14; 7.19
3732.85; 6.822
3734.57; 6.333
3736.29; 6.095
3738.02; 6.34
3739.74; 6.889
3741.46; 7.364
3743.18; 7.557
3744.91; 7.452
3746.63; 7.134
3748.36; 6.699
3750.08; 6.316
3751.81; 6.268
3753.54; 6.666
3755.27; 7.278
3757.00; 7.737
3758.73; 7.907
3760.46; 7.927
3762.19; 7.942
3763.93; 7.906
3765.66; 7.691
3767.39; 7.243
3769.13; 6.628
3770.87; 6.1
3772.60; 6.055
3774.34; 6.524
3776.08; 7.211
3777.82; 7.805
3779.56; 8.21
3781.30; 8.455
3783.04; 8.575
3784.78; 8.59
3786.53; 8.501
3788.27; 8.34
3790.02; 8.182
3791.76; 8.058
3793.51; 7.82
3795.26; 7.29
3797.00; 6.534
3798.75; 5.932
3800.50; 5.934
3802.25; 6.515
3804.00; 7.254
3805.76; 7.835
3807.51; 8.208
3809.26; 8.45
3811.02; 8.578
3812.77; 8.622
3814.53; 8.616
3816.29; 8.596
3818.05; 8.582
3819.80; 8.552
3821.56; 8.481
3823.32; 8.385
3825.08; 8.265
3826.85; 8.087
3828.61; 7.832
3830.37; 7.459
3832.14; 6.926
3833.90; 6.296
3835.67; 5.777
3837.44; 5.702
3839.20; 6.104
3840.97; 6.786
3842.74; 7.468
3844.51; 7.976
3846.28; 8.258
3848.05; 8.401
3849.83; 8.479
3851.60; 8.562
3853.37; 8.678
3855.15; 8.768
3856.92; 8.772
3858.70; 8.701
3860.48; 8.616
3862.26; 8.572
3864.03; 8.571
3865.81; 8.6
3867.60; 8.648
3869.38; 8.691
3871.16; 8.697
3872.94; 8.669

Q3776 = 0.06 mag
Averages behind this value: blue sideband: 7.84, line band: 7.45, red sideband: 7.84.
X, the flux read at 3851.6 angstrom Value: 8.562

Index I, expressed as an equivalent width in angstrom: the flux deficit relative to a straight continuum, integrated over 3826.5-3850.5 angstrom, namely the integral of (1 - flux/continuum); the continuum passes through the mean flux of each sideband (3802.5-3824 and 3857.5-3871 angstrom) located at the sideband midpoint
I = 3.5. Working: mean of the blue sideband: 8.29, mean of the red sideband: 8.63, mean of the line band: 7.22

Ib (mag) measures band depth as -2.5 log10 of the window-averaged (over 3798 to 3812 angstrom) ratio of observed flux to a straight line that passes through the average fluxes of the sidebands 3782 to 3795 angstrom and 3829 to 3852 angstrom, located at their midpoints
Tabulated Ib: 0.08 mag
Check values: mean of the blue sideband 8.25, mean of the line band 7.36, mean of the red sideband 7.23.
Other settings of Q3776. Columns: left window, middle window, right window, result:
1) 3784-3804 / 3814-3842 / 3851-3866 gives 0.075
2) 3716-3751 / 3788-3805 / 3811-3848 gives 0.034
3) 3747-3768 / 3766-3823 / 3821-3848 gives -0.056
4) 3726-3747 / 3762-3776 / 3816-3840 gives 0.023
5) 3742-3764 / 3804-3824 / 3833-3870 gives -0.097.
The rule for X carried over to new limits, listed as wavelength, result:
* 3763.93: 7.906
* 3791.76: 8.058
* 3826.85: 8.087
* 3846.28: 8.258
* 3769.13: 6.628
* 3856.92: 8.772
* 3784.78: 8.59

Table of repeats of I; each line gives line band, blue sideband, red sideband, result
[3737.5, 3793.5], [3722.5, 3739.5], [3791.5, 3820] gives -2.5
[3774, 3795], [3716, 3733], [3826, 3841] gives -3.9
